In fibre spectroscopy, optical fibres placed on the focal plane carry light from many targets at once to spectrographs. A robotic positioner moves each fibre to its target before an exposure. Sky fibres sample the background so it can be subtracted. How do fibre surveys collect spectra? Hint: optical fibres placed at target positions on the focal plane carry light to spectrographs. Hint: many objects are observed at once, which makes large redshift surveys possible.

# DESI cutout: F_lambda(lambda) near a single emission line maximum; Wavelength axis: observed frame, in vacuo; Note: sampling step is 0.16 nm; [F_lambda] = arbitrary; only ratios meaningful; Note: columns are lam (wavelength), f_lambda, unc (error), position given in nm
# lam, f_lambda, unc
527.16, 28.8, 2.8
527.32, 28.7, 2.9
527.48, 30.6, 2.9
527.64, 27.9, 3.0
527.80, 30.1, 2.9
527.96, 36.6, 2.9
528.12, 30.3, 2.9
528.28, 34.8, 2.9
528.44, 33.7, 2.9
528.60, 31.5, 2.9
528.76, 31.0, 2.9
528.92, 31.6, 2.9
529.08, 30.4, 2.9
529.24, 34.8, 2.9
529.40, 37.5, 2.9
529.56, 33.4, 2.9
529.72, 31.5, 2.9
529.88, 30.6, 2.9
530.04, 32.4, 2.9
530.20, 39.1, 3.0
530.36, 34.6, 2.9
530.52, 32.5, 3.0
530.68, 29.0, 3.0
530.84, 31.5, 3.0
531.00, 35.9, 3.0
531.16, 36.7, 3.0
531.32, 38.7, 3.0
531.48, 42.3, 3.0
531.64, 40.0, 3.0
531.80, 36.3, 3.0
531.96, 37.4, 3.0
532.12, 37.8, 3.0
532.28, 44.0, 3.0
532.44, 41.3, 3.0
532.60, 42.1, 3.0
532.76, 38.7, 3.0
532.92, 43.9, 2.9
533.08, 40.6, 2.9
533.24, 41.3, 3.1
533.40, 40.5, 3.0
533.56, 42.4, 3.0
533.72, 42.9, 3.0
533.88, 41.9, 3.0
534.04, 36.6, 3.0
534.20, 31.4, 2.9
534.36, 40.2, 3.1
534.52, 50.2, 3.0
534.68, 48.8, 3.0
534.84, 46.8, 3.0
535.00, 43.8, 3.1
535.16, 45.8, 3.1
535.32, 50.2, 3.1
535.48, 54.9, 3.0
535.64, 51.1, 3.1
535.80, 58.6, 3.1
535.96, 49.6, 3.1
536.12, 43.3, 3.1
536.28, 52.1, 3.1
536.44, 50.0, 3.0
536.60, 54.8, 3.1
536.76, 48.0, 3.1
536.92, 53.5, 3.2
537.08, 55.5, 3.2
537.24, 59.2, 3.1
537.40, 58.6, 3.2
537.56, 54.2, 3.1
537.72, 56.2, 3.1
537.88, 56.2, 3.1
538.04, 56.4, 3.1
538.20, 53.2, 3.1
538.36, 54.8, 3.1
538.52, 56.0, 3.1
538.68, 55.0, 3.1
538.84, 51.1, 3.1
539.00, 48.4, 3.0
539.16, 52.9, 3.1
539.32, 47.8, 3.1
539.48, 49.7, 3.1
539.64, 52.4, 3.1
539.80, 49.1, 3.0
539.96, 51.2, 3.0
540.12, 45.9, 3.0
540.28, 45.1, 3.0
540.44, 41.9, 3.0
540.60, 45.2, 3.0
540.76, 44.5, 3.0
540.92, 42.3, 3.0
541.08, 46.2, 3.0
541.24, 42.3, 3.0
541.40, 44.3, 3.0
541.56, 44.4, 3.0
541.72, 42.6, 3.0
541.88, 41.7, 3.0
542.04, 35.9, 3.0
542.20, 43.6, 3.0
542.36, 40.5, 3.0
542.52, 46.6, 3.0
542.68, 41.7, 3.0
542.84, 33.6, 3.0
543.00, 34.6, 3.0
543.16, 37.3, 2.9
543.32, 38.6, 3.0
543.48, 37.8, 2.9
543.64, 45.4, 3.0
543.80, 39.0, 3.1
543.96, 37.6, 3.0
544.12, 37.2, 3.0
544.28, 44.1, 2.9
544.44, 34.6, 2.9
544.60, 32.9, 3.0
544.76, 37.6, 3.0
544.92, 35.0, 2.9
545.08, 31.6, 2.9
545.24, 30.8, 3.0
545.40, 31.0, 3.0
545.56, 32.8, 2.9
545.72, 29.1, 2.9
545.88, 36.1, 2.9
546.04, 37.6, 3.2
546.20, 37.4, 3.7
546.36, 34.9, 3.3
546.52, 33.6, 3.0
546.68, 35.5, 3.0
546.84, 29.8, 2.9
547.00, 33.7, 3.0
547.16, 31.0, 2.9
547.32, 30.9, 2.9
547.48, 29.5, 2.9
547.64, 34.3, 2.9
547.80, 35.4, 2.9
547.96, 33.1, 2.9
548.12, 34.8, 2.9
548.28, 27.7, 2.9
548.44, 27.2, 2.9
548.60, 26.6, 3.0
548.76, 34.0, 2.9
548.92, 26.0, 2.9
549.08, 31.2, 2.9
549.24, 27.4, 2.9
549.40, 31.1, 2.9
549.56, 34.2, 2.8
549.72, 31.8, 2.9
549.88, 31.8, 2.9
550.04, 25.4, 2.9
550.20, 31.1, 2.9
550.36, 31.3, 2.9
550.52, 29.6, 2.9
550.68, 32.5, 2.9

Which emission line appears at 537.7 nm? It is C IV 1549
